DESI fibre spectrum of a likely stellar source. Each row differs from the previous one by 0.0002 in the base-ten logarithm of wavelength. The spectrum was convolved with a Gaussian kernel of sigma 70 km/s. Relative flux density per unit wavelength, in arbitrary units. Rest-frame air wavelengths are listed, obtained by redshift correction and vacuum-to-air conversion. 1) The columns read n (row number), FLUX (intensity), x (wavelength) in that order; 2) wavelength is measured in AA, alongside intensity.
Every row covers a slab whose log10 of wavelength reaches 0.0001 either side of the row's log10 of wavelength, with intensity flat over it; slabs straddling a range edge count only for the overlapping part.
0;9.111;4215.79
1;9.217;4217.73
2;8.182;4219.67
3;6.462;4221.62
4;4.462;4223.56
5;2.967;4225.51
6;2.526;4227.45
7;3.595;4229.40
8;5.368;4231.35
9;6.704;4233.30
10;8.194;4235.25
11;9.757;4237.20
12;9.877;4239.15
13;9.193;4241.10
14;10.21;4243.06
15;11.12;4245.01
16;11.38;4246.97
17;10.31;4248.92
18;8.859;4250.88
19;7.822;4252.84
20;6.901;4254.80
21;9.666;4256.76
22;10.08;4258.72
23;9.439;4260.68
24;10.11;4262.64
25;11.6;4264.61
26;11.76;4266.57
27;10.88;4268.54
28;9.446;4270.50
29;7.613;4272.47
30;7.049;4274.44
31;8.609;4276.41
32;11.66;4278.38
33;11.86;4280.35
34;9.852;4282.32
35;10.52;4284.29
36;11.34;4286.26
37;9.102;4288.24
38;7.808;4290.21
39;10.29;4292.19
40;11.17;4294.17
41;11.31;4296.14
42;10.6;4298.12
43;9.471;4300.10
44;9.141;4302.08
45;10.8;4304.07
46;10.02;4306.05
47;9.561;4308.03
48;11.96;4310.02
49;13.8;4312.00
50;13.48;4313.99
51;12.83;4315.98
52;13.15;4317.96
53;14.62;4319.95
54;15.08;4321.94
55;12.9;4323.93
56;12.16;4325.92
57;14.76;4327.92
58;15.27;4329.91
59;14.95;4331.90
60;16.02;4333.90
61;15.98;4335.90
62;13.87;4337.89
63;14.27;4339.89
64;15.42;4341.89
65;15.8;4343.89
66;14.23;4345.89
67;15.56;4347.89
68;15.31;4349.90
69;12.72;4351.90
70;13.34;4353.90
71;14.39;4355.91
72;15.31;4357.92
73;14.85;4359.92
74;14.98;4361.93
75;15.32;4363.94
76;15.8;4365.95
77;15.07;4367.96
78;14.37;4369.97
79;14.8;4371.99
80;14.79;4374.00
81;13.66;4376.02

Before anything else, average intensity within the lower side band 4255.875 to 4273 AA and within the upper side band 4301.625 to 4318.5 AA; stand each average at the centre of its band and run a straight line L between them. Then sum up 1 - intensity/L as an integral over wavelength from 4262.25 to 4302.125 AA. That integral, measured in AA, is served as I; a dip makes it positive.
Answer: 2.39 AA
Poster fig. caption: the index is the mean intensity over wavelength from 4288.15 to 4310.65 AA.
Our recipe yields 10.1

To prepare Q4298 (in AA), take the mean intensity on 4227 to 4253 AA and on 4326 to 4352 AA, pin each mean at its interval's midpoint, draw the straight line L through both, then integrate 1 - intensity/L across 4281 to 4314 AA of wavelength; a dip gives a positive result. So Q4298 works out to 4.4 AA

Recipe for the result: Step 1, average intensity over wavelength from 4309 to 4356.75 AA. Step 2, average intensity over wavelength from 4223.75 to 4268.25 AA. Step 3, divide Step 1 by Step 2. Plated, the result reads 1.68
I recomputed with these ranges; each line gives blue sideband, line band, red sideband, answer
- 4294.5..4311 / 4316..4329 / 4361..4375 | -2.1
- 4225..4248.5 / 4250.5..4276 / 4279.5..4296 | -0.8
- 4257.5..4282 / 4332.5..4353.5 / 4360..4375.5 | -1.8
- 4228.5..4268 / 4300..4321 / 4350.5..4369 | 0.7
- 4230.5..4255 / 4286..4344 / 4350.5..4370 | 0.0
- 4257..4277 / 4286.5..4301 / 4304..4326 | 1.6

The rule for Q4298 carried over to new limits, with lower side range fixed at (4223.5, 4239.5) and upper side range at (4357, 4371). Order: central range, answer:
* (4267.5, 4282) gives -1.17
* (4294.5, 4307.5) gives 0.54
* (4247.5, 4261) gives -2.95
